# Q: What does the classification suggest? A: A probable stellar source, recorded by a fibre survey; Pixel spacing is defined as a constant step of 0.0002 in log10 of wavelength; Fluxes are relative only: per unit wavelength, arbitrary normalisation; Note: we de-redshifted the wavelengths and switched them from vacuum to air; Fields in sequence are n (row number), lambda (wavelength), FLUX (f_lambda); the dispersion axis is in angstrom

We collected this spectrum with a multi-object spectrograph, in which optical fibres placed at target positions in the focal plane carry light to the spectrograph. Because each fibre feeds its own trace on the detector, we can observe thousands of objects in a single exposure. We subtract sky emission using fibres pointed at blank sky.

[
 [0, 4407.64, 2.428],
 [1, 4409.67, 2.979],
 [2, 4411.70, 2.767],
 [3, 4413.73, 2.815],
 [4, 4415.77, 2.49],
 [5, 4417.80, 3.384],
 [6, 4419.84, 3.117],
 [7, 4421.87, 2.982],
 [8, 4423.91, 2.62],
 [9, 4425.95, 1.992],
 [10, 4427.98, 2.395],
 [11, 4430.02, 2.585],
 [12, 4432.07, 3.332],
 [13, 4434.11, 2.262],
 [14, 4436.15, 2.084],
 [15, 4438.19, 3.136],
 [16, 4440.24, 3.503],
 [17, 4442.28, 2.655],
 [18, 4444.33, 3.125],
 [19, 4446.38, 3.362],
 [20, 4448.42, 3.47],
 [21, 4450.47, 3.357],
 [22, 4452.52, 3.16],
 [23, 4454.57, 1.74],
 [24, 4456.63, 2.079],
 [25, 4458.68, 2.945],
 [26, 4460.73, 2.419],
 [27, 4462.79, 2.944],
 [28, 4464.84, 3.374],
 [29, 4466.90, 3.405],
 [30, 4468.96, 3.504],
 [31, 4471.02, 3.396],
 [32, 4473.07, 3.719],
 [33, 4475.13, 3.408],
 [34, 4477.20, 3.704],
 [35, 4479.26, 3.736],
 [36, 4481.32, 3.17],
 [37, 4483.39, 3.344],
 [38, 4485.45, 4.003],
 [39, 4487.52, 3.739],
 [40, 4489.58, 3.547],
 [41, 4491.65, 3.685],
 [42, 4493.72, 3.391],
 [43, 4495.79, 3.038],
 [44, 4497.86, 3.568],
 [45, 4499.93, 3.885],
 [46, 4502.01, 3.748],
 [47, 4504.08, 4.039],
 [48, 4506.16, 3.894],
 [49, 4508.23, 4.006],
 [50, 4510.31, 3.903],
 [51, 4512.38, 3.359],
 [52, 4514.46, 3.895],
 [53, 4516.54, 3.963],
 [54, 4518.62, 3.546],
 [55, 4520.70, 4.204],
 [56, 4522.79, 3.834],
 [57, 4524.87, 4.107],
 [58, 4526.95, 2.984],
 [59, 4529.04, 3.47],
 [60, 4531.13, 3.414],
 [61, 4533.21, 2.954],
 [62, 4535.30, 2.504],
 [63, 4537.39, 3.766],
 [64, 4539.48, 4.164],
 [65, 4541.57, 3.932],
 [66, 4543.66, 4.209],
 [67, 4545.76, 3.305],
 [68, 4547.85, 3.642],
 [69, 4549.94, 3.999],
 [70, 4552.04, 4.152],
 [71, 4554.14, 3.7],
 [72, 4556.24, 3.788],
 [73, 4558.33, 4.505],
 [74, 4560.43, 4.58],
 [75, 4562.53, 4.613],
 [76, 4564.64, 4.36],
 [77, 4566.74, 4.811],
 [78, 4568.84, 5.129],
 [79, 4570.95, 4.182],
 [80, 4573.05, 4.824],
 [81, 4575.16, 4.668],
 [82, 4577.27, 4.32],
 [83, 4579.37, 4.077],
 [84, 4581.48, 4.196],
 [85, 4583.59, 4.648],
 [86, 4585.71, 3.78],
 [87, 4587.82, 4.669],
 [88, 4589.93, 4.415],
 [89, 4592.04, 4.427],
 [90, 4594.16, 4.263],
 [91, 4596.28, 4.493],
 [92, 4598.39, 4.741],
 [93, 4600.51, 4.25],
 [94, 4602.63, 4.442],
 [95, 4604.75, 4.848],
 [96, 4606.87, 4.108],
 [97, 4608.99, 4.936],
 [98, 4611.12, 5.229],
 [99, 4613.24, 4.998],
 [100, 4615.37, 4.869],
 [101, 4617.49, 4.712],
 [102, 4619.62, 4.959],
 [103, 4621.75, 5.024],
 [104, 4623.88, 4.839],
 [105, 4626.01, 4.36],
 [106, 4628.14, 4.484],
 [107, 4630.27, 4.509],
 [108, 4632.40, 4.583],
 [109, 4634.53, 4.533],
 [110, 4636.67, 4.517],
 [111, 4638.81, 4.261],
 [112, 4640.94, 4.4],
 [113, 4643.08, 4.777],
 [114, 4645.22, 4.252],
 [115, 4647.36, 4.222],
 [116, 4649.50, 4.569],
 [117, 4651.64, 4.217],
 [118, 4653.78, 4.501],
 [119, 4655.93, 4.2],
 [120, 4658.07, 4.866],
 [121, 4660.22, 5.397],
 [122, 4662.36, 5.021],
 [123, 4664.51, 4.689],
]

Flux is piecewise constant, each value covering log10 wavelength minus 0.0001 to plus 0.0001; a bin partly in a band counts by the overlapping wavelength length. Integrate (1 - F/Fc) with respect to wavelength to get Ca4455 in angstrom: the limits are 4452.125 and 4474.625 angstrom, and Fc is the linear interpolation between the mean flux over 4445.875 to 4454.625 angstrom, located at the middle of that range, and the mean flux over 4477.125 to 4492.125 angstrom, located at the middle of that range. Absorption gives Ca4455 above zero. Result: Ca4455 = 2.40 angstrom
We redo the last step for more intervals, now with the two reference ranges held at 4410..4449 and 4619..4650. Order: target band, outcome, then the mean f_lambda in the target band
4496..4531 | -2.1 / 3.75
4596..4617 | -1.9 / 4.7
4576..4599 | -1.1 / 4.36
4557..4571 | -2.3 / 4.61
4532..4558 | 0.7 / 3.7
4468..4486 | -1.7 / 3.54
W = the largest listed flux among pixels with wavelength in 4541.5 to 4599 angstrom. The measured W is 5.129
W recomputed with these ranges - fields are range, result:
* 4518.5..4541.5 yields 4.204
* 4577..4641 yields 5.229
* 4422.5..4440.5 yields 3.503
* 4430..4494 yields 4.003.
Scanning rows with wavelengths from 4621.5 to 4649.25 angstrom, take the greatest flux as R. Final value 5.024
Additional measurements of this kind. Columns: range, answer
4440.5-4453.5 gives 3.47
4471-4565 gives 4.613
